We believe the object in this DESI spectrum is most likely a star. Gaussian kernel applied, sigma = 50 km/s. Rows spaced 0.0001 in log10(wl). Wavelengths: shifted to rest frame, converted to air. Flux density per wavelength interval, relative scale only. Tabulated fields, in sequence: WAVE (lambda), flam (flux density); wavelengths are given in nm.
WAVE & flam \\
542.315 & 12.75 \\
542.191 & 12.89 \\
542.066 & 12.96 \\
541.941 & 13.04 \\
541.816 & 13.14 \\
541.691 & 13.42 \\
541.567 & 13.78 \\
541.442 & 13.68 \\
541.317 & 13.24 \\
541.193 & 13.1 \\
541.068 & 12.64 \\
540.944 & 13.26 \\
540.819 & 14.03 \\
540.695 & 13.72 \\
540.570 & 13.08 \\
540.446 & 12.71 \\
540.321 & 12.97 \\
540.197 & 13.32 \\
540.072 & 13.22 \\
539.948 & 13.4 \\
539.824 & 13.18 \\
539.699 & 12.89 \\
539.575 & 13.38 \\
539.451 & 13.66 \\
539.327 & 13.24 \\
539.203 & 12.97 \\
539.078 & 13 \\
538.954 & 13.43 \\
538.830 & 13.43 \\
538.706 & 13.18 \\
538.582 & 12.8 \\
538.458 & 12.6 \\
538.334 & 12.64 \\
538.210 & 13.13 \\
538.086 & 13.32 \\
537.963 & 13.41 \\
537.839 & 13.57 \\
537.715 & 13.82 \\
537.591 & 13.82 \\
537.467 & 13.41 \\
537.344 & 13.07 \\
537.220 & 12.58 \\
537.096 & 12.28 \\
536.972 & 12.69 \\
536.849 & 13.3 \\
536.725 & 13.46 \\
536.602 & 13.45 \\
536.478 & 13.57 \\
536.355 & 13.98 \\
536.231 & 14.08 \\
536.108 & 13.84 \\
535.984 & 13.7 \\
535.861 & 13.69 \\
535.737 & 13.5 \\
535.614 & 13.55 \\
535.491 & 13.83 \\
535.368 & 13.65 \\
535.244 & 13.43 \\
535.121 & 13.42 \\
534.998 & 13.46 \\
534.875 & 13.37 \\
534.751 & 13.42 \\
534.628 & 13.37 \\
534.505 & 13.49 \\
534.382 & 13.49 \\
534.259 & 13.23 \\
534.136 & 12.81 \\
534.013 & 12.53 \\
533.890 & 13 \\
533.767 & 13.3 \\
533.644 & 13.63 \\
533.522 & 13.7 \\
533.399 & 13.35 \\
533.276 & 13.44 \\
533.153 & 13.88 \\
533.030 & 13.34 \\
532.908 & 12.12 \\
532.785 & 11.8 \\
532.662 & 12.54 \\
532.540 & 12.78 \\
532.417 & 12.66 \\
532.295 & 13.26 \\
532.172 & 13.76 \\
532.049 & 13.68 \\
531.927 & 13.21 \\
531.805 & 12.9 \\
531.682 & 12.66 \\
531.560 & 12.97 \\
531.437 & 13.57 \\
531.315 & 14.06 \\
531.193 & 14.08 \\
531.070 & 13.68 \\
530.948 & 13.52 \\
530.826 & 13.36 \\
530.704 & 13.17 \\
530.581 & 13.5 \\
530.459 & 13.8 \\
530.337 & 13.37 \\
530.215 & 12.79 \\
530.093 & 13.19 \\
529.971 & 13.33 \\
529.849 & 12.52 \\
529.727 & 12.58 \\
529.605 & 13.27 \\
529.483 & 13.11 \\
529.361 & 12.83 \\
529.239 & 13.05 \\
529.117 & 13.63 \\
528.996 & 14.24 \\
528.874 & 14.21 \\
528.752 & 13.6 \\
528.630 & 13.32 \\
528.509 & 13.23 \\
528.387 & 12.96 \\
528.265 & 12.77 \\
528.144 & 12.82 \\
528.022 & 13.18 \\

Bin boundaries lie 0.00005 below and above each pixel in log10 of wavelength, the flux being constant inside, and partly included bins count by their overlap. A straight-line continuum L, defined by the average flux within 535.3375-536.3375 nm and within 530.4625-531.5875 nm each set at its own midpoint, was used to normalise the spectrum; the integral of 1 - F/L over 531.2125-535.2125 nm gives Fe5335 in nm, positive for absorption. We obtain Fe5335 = 0.13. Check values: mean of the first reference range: 13.6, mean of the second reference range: 13.7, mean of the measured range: 13.2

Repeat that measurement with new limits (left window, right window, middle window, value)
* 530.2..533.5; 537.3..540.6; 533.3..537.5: -0.05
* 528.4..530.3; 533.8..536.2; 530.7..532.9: 0.02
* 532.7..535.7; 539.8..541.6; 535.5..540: -0.01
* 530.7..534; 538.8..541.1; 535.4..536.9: -0.05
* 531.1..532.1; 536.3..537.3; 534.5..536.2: -0.04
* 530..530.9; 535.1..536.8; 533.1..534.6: 0.02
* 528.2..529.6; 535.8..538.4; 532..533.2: 0.04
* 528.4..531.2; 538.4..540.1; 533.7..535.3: 0.00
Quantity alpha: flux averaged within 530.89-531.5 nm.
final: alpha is 13.8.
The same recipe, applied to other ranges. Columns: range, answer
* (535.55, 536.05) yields 13.6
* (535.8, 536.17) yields 13.8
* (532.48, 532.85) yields 12.4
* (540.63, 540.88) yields 13.9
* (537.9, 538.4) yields 13.1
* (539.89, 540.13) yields 13.3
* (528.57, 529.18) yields 13.8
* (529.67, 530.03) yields 12.8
